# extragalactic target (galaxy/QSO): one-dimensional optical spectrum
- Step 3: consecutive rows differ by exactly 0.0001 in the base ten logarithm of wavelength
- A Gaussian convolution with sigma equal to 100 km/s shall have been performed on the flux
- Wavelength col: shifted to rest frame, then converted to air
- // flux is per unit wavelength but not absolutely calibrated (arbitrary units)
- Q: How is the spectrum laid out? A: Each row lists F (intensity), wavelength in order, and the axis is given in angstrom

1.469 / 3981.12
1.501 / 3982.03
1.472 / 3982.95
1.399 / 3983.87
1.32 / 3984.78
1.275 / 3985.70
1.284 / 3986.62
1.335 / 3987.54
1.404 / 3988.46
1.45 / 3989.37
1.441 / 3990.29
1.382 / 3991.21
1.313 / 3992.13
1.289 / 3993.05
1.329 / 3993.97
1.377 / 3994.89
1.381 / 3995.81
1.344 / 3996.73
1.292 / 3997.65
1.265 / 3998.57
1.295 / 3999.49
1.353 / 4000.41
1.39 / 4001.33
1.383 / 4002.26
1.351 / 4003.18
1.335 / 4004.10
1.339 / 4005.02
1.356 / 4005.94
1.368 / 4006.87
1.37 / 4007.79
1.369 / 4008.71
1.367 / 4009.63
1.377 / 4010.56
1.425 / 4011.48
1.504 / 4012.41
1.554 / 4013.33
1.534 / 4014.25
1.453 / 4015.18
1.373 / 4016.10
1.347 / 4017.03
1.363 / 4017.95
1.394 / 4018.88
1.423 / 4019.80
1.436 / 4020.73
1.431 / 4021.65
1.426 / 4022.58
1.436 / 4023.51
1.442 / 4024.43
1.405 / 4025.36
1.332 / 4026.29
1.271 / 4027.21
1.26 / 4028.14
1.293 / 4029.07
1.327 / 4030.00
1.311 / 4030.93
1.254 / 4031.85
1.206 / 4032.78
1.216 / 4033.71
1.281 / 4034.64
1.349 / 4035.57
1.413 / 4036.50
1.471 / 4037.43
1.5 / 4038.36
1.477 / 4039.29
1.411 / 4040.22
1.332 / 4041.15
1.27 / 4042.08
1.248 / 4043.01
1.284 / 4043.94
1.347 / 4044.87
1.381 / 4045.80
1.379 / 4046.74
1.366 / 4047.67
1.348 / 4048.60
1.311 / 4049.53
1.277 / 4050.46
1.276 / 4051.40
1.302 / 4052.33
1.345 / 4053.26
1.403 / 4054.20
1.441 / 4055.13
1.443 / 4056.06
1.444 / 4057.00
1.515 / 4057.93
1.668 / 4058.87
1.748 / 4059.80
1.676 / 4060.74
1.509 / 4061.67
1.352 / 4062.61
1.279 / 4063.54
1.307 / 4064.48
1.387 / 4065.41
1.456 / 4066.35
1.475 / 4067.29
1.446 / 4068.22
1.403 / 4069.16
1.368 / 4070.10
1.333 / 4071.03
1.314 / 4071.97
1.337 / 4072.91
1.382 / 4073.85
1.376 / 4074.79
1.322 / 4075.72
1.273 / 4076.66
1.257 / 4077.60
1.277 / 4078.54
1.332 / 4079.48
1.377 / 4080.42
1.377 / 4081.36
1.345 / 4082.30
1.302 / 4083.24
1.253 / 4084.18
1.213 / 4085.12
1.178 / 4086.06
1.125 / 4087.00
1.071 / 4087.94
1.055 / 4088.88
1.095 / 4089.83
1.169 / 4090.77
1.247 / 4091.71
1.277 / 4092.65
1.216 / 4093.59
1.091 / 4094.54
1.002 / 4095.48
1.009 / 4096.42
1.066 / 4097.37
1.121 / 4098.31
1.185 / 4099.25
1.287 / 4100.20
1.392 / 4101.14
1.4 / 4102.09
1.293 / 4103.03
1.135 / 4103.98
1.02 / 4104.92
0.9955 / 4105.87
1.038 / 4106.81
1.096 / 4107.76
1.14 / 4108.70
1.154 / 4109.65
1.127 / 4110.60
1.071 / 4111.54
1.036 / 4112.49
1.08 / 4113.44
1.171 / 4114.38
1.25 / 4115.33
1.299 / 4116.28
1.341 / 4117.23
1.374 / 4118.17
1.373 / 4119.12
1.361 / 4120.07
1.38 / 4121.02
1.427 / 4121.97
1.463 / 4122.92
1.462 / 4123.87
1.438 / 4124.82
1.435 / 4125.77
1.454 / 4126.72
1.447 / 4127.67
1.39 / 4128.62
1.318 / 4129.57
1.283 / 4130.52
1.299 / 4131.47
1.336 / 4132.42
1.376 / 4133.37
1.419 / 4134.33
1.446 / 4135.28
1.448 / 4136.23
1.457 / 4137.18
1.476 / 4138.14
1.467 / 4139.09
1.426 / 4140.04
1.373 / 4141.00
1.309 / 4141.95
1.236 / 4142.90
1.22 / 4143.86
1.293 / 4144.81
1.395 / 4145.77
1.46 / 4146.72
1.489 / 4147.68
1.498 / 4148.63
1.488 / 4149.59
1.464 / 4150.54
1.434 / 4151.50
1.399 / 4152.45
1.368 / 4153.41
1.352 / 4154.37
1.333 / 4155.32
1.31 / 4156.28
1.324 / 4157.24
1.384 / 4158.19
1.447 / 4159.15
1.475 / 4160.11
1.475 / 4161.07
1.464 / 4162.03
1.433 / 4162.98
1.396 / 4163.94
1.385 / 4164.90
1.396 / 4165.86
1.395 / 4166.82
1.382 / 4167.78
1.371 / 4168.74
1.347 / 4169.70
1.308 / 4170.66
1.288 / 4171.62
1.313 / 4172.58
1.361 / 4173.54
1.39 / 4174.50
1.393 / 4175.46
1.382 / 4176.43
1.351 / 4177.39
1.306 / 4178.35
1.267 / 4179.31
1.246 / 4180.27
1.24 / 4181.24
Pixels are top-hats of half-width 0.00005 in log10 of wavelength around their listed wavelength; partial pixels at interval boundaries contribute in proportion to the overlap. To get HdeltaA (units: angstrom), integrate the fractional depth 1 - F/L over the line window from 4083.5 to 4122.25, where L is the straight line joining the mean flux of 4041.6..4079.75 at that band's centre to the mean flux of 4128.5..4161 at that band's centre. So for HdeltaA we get 5.6 angstrom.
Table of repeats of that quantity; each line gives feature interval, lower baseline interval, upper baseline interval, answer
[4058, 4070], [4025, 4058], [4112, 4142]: -1.10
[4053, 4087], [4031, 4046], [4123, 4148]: -0.68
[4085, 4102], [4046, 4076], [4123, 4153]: 2.96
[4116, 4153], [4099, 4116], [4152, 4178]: -3.96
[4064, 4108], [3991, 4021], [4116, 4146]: 4.31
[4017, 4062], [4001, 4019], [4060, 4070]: 1.08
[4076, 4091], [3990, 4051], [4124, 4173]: 1.56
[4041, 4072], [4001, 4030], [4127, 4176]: -0.19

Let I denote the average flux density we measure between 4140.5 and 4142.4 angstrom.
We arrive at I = 1.34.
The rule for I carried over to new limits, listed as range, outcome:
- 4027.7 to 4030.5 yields 1.29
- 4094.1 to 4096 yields 1.05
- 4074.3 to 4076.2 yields 1.35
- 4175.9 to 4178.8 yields 1.35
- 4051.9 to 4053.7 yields 1.33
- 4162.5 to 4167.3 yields 1.4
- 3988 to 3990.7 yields 1.43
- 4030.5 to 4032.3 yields 1.29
